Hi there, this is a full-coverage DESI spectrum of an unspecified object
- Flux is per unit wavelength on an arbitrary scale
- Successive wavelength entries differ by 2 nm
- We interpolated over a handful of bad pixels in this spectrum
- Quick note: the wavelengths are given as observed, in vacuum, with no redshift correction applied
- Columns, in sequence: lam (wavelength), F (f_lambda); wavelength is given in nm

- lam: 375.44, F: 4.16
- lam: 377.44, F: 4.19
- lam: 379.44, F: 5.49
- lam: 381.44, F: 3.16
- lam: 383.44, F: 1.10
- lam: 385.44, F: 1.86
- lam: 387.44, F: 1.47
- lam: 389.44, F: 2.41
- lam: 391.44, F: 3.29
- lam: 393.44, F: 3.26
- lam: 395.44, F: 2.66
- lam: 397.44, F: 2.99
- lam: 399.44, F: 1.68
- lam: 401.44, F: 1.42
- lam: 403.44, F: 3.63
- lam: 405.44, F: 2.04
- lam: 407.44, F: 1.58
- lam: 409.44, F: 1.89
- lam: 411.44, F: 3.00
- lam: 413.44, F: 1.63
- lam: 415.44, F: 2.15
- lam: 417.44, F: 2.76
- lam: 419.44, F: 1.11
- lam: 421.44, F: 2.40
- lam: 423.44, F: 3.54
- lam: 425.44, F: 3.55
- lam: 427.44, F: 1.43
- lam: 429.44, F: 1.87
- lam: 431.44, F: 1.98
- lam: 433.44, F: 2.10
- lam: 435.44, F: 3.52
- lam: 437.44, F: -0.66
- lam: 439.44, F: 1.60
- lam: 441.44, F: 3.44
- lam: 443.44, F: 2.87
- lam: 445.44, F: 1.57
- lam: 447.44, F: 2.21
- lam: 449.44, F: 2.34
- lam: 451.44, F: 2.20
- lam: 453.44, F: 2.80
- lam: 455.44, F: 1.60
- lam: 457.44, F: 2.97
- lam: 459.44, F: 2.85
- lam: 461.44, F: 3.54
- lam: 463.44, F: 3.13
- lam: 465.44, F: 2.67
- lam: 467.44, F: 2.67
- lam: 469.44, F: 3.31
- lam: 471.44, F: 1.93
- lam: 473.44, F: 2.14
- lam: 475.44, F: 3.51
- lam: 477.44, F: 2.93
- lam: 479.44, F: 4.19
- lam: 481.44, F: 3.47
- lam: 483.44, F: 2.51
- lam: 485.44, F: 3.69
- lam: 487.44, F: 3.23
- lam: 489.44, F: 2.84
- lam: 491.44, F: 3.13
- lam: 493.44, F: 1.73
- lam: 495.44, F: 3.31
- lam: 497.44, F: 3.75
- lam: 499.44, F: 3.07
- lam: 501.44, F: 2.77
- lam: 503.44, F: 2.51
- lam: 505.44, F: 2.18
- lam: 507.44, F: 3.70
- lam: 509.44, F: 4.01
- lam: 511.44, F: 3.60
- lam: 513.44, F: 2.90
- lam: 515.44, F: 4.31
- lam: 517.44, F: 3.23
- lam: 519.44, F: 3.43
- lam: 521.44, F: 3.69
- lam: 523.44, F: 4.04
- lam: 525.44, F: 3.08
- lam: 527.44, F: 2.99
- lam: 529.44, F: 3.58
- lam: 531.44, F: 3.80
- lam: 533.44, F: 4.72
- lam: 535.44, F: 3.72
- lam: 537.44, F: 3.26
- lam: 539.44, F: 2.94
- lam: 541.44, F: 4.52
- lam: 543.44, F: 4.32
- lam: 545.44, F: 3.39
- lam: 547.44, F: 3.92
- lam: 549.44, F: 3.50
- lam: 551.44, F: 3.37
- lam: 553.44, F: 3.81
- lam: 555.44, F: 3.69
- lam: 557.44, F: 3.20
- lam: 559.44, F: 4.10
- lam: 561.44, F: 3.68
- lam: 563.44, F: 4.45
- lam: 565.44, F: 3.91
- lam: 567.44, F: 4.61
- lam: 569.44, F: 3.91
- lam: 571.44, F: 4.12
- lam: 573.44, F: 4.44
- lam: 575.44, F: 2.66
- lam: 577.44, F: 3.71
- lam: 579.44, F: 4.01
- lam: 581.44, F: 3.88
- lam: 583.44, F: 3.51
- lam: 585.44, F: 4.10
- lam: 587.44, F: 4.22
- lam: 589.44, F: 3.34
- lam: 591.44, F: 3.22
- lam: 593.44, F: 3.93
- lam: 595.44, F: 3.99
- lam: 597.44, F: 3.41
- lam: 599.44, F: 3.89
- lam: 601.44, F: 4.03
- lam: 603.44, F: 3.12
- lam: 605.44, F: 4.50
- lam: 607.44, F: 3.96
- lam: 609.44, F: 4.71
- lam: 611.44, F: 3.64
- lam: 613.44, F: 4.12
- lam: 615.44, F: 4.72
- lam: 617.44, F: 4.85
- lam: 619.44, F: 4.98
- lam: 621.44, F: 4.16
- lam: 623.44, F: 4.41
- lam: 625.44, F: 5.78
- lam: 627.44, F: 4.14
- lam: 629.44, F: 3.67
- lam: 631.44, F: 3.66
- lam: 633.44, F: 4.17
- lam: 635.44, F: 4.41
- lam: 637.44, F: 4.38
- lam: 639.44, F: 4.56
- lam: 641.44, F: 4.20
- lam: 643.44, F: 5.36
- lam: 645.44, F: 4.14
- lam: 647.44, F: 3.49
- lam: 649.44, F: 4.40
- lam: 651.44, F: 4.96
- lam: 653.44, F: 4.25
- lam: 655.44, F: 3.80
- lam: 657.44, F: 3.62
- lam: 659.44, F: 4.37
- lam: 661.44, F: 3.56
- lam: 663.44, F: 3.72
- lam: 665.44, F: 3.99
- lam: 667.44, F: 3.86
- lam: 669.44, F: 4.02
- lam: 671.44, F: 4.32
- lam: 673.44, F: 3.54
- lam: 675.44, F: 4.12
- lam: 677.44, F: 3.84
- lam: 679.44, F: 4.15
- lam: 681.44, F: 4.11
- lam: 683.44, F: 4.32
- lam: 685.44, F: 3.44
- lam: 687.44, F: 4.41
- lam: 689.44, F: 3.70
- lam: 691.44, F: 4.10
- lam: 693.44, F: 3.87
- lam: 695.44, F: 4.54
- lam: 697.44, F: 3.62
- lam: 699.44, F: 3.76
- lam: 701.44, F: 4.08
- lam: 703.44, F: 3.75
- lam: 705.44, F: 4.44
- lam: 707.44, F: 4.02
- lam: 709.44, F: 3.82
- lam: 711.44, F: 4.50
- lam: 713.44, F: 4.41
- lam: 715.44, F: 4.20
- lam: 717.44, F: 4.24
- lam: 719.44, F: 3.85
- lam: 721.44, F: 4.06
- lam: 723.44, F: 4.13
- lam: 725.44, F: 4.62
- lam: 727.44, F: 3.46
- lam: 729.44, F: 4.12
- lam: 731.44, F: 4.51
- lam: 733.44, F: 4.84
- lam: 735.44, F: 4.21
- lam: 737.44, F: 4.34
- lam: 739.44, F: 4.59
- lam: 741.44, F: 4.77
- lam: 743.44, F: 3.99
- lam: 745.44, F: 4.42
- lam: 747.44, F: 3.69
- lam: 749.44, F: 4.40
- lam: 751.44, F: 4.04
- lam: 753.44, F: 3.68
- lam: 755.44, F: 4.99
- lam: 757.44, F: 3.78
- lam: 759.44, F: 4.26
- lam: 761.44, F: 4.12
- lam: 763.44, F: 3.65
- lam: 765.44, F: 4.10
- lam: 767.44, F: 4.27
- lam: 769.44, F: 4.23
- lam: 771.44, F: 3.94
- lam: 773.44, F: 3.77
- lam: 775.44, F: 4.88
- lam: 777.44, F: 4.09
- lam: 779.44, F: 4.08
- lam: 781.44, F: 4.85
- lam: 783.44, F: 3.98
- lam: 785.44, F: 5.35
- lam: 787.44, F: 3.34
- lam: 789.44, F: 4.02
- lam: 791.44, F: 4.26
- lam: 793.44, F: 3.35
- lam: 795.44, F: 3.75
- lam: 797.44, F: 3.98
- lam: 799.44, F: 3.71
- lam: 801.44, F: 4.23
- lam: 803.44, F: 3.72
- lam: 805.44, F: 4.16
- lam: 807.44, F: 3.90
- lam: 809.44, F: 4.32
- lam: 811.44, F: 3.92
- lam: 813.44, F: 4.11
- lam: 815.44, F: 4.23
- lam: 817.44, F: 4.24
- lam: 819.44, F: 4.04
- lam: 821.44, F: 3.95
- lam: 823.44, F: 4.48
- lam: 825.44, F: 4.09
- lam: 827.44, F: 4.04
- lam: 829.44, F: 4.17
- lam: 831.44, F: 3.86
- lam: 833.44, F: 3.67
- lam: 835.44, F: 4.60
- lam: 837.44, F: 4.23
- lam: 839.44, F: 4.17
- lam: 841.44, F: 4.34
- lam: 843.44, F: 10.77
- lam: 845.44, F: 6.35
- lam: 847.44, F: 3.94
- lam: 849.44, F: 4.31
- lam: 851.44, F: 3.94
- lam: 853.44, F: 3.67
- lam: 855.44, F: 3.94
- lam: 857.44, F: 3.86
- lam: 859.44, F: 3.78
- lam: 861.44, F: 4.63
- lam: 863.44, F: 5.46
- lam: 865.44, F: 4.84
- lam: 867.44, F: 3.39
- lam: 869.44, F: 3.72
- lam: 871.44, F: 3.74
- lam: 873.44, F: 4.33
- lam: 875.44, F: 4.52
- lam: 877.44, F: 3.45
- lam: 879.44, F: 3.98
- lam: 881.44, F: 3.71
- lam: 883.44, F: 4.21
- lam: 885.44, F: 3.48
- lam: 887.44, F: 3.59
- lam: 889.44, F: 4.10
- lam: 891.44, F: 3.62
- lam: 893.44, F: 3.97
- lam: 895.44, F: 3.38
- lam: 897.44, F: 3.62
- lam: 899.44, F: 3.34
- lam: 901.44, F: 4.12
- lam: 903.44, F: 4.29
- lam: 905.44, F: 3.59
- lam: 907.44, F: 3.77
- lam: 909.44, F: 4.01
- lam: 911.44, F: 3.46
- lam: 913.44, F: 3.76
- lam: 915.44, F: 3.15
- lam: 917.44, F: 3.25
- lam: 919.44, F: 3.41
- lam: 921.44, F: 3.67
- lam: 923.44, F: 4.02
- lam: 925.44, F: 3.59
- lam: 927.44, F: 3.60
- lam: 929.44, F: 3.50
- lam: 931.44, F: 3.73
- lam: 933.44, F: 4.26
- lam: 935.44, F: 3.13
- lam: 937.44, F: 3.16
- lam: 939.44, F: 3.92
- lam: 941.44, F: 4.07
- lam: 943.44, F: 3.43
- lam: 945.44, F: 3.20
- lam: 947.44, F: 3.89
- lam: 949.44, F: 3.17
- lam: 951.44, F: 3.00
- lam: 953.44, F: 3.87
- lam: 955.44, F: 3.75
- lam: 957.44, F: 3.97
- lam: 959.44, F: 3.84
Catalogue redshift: 0.28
